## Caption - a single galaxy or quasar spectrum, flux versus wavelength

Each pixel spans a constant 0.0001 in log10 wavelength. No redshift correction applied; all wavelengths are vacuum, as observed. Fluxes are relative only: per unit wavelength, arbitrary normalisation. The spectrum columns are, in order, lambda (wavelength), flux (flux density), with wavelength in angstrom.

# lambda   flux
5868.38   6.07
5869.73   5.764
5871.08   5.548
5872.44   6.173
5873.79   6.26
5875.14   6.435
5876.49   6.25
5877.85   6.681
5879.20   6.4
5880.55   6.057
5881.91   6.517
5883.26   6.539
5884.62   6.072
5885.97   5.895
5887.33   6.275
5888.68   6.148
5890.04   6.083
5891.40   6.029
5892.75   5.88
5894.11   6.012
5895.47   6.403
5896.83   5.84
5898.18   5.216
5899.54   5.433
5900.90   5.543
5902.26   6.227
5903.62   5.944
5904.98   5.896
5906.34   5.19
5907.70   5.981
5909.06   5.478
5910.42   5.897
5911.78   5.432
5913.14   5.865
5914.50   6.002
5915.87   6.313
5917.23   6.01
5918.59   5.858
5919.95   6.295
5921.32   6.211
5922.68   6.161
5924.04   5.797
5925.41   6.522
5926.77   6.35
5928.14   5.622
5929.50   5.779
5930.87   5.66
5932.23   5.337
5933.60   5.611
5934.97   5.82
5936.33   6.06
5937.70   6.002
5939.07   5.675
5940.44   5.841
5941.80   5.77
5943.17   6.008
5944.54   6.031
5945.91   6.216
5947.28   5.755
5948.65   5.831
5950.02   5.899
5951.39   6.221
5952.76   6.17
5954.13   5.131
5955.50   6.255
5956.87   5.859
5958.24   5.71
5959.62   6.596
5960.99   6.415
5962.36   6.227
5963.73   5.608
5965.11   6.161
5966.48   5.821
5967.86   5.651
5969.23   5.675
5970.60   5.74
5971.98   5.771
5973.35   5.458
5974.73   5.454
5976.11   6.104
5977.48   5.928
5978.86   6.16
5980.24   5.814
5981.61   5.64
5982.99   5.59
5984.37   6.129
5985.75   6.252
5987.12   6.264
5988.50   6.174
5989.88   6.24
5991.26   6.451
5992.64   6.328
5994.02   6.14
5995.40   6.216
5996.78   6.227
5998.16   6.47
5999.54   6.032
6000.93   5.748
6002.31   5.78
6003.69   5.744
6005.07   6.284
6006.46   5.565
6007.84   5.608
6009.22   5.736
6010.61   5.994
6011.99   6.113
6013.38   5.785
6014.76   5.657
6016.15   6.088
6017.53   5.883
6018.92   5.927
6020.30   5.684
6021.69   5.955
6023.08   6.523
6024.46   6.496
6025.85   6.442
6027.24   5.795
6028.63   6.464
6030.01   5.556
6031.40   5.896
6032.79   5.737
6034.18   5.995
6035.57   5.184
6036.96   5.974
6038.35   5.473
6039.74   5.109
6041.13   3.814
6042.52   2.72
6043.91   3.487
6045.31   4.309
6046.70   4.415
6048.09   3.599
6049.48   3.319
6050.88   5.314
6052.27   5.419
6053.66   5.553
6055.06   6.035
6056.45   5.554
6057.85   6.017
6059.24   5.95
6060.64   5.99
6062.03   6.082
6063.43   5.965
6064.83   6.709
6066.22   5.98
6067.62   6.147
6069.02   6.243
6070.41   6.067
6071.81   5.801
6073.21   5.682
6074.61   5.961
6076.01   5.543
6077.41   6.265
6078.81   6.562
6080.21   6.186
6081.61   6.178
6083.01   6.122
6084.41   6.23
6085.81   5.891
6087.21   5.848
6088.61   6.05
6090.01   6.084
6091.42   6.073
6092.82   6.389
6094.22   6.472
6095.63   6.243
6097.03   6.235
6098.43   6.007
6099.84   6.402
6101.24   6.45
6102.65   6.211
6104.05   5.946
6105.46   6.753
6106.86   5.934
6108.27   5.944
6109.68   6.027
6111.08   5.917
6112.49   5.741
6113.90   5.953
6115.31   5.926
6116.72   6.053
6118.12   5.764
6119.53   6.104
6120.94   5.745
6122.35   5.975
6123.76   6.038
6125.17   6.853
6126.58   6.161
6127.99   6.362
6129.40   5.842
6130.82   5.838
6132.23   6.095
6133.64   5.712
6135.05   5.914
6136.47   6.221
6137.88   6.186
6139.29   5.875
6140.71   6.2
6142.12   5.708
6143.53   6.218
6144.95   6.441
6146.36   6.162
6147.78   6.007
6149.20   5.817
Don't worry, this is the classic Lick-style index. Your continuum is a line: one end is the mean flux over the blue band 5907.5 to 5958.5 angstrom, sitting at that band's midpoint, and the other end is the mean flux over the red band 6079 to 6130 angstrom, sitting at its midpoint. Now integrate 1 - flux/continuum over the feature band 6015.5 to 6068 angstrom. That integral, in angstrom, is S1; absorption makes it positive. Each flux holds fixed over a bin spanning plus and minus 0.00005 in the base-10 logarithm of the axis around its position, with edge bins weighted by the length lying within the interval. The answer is 4.9 angstrom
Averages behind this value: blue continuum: 5.91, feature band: 5.48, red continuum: 6.12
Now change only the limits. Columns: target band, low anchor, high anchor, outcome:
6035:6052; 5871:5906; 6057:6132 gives 4.67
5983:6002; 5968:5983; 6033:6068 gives -1.82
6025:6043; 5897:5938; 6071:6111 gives 1.77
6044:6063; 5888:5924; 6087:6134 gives 2.79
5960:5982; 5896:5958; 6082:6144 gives 0.20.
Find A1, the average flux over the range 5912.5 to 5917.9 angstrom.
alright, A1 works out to 6.04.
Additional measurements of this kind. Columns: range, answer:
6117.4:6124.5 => 5.94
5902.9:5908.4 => 5.75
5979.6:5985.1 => 5.8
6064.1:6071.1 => 6.23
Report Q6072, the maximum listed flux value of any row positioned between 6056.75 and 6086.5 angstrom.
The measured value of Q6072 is 6.709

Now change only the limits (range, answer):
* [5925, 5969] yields 6.596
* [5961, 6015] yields 6.47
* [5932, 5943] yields 6.06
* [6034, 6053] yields 5.995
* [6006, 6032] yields 6.523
